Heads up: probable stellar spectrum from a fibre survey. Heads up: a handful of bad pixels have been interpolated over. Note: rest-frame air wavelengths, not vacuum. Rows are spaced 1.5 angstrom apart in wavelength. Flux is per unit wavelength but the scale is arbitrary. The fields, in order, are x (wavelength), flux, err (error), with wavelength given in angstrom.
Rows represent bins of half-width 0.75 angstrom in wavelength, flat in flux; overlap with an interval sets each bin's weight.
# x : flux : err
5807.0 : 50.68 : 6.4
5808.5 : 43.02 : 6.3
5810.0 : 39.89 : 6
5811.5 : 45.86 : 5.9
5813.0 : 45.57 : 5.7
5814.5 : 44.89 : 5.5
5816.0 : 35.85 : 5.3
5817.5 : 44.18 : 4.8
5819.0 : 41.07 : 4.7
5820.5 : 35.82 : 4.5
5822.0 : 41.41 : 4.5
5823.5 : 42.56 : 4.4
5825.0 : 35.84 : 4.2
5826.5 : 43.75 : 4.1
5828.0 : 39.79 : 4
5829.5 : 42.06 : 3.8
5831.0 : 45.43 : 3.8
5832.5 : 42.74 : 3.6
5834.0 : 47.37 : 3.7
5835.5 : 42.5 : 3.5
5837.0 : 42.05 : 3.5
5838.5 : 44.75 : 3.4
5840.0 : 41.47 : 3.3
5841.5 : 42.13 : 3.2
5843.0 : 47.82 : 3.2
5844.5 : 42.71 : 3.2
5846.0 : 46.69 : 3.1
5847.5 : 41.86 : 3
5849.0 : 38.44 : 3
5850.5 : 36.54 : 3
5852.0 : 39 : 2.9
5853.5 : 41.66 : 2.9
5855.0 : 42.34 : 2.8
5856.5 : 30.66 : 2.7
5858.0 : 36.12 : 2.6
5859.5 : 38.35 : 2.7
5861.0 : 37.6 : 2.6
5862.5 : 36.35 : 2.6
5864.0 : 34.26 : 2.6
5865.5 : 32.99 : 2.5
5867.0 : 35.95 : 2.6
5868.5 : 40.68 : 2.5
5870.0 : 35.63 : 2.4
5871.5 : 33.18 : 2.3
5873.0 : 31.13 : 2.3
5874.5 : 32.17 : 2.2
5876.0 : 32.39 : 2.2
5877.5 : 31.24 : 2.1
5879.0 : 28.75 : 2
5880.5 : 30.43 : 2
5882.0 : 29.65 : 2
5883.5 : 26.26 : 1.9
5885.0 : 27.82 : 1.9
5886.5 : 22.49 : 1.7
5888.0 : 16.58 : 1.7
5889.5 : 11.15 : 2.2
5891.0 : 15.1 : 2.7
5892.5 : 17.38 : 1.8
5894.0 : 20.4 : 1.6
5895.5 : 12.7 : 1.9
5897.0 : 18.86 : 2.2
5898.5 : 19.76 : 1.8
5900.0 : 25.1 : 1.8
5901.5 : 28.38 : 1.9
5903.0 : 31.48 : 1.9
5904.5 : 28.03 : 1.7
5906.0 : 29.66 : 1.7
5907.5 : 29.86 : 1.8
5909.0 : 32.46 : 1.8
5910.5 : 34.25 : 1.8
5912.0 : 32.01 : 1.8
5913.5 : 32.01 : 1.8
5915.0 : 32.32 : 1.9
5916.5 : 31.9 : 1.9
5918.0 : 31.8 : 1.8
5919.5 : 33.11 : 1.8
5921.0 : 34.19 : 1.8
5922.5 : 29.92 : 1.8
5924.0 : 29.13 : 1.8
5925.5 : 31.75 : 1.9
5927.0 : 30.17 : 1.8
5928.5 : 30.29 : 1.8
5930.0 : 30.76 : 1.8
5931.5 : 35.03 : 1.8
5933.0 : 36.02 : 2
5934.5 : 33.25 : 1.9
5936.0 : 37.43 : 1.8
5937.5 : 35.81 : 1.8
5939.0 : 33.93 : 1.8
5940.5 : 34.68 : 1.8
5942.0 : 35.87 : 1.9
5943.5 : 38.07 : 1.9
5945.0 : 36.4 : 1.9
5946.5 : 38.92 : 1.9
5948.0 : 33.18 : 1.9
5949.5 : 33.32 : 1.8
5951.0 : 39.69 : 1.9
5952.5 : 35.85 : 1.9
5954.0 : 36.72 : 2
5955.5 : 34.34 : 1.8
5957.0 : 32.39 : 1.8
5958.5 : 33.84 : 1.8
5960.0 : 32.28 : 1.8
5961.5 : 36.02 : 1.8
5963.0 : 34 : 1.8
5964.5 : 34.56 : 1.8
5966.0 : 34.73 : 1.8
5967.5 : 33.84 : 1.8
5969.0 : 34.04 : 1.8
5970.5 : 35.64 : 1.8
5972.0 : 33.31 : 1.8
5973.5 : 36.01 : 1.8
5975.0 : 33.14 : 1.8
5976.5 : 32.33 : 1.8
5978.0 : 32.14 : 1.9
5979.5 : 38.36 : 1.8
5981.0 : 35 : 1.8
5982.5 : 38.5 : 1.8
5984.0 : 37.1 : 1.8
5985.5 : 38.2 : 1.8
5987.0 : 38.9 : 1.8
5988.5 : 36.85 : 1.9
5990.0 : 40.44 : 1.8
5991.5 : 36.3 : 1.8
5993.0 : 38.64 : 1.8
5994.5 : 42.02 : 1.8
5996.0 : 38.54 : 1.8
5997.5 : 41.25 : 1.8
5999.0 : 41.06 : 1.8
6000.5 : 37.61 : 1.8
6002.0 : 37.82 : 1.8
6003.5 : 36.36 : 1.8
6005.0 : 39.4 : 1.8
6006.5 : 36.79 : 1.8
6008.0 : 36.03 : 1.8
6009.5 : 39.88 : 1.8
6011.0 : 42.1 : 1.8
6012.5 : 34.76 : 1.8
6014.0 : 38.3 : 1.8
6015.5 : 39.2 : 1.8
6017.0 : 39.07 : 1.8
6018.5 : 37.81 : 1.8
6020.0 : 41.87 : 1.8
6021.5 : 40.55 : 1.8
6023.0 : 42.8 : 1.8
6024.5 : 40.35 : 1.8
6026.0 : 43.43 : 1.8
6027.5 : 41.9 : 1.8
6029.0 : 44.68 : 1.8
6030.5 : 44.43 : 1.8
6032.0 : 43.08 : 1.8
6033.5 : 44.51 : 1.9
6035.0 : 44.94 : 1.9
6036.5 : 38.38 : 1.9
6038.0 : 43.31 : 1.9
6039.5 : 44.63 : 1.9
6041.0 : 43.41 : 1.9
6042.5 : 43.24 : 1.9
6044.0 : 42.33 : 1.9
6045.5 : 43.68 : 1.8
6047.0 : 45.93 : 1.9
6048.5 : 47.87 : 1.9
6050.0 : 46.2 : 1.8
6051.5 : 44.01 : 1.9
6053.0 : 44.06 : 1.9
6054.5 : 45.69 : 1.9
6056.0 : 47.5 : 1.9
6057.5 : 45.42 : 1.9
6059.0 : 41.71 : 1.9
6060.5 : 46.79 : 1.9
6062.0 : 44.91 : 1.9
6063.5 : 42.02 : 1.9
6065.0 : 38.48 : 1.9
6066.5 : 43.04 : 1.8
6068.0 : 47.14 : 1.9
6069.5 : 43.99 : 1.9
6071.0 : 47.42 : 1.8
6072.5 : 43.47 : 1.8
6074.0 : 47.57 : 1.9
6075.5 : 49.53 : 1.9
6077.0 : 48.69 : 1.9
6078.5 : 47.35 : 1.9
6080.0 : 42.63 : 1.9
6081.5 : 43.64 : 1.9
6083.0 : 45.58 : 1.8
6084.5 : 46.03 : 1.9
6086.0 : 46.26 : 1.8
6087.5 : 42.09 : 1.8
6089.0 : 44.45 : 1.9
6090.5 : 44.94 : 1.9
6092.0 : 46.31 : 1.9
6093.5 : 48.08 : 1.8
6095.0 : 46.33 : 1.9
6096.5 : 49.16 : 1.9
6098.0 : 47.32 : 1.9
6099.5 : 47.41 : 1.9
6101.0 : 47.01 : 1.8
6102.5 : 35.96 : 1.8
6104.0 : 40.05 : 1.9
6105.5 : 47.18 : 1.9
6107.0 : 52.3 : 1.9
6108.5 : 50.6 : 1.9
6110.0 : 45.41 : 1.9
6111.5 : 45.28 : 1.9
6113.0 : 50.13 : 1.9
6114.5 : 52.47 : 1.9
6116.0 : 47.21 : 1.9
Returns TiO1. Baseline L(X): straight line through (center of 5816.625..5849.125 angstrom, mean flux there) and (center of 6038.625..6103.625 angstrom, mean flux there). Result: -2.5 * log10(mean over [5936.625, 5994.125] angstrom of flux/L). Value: 0.23 mag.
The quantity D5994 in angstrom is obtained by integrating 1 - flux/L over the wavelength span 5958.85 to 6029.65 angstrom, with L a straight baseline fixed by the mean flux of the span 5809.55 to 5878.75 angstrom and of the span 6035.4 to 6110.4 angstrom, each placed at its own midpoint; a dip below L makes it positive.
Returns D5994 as 9.0 angstrom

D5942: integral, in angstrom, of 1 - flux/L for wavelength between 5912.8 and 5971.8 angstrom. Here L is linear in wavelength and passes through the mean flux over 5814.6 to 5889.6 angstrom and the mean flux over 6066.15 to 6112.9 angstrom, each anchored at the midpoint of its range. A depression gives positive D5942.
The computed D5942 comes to 9.4 angstrom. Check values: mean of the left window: 37.1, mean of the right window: 46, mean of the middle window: 34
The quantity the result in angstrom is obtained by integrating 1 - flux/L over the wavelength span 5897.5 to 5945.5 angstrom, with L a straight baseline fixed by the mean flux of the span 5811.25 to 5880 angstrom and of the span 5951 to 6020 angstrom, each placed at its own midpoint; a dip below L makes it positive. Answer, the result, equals 7.6 angstrom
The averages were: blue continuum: 39.3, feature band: 31.9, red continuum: 36.8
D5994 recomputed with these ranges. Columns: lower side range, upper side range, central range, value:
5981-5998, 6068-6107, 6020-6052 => -1.1 angstrom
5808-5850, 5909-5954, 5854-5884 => 4.0 angstrom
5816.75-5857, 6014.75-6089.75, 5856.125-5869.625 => 1.9 angstrom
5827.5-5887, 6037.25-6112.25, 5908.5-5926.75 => 3.5 angstrom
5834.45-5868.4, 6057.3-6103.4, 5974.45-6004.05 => 3.7 angstrom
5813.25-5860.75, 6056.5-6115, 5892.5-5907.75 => 6.7 angstrom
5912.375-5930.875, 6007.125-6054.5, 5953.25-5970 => 0.5 angstrom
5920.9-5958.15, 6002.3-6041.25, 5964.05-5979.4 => 1.1 angstrom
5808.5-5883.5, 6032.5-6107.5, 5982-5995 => 1.3 angstrom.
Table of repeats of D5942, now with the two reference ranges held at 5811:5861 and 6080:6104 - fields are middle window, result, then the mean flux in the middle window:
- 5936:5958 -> 3.7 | 35.7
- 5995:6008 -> 1.6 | 38.5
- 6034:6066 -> 0.4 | 44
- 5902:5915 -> 3.4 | 31.2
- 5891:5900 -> 5.1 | 18.2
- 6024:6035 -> 0.2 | 43.4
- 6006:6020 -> 1.8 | 38.4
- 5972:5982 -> 2.1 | 34.5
